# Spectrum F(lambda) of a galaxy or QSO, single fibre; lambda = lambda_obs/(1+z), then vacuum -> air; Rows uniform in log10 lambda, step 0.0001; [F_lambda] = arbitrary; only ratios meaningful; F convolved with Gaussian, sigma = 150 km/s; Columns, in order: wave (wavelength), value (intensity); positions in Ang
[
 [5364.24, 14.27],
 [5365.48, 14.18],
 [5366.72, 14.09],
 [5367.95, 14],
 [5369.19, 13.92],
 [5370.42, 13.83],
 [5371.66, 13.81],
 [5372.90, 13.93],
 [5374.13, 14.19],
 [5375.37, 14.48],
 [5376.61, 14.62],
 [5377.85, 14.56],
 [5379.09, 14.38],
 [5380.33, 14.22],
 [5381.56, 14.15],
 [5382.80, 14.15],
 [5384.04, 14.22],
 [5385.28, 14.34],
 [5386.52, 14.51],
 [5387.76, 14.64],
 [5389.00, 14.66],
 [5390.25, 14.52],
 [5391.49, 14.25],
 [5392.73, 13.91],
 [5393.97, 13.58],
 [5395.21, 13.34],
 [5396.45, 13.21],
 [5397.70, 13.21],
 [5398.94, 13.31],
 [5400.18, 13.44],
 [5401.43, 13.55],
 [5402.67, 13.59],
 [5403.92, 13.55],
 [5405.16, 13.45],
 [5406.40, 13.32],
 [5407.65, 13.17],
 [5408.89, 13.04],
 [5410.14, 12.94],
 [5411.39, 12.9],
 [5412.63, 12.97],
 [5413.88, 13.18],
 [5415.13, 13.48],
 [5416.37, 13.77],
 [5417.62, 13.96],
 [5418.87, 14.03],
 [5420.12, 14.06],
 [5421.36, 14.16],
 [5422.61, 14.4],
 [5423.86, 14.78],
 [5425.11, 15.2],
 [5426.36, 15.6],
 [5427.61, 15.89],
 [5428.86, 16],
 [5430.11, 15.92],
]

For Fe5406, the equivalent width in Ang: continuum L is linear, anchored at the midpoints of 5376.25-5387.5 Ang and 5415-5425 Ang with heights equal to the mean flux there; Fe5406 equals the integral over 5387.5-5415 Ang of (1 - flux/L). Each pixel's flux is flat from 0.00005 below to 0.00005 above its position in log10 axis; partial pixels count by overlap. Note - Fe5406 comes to 1.4 Ang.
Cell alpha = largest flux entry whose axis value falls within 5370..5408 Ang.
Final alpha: 14.66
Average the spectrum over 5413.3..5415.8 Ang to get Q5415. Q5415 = 13.4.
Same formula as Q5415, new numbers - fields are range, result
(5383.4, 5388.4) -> 14.4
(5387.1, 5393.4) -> 14.4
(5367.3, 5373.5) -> 13.9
